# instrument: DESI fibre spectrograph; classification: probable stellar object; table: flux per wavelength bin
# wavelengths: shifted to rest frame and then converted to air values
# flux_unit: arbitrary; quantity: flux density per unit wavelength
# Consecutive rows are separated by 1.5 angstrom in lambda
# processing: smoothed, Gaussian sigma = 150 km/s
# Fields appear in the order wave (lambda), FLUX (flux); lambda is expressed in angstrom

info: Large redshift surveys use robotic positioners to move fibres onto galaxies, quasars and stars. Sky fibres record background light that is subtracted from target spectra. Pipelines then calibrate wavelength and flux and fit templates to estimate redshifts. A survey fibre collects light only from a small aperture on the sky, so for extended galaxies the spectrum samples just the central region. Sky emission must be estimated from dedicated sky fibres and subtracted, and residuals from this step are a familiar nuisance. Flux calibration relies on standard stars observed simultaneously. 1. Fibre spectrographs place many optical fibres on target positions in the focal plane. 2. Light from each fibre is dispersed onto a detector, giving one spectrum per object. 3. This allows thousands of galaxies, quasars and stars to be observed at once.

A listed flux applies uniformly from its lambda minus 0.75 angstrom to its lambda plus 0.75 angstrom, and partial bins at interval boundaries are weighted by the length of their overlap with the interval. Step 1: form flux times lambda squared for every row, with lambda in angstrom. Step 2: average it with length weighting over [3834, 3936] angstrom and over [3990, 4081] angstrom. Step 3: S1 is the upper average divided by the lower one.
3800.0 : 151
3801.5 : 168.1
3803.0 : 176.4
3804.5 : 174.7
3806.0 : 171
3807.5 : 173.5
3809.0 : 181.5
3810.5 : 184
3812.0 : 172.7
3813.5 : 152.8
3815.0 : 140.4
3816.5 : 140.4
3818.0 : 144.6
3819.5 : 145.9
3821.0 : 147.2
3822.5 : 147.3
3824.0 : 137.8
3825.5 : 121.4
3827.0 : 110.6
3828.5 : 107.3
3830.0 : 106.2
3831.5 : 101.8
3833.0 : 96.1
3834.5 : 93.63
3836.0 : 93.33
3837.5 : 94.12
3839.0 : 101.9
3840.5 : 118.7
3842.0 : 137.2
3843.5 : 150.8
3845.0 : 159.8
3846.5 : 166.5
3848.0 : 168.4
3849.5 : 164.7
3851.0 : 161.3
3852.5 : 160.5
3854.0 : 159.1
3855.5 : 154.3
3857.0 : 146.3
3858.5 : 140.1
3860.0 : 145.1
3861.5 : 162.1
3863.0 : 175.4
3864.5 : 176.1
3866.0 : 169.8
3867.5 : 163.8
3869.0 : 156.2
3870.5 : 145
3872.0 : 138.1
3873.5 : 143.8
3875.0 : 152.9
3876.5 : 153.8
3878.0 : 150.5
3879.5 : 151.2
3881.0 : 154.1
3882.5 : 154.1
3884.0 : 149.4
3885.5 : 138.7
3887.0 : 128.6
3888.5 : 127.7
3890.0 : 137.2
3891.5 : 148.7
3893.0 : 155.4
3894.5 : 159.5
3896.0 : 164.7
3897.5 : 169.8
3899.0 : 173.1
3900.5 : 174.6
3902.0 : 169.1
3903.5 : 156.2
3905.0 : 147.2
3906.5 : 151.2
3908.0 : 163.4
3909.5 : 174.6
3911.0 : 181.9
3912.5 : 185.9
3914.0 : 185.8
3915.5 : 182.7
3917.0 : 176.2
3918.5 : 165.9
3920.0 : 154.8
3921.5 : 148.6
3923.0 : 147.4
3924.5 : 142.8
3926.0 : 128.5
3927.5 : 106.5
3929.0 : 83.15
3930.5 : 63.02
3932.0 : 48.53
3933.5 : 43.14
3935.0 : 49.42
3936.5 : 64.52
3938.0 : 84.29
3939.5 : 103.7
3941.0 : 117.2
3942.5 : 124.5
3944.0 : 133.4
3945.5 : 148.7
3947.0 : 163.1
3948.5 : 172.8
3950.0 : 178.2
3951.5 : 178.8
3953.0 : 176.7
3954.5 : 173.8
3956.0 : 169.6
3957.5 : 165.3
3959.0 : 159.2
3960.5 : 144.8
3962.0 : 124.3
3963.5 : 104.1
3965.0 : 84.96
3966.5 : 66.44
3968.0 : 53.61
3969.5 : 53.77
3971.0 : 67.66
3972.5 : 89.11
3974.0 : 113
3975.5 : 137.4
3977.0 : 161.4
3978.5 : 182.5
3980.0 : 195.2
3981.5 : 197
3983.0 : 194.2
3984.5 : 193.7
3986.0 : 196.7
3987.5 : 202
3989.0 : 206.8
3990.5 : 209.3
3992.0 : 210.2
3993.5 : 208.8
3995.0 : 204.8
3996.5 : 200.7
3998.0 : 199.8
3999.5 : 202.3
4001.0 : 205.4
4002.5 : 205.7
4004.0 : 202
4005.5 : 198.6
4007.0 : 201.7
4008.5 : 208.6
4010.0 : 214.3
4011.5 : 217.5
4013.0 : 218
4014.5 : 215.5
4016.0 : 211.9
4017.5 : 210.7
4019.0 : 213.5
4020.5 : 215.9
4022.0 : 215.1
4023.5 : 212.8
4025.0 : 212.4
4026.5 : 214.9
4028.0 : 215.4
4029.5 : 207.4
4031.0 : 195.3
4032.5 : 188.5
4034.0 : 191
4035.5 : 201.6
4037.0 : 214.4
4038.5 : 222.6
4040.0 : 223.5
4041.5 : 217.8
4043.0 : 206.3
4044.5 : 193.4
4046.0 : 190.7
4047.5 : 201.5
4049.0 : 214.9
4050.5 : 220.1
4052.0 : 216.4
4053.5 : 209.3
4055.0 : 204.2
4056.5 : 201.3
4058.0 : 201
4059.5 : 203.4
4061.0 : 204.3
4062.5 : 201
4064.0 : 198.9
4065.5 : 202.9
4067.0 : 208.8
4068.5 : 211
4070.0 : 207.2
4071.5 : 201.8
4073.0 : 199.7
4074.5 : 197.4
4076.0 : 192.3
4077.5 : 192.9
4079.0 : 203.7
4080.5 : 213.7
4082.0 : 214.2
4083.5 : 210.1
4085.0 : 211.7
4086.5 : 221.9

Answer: 1.54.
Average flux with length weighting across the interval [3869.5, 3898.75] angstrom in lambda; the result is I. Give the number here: 149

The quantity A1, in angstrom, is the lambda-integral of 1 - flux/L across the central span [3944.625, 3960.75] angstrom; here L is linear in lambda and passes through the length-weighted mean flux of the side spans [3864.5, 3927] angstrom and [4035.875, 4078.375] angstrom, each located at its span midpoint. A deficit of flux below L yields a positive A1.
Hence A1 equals 0.7 angstrom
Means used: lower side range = 157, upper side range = 206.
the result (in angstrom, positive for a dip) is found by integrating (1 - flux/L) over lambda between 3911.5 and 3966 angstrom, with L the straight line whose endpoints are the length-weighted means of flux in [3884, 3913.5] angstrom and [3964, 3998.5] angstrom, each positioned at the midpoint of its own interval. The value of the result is 8.60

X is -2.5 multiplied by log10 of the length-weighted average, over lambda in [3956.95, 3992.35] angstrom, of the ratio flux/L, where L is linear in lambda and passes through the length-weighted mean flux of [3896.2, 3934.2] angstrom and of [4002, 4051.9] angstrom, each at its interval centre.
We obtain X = 0.23 mag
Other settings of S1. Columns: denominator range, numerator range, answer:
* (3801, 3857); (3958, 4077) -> 1.46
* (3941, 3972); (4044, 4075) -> 1.64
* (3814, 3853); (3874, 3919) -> 1.25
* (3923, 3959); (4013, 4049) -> 1.76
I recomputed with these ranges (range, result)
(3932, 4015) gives 157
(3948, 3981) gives 134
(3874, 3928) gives 156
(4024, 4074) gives 206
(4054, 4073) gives 204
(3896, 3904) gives 169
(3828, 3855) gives 131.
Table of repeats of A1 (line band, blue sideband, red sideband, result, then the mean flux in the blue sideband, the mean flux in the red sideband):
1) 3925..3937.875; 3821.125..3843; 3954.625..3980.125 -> 4.7 angstrom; 113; 121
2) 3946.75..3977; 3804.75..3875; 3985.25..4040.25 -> 9.5 angstrom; 144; 208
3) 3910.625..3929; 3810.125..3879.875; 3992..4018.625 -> 1.8 angstrom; 143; 208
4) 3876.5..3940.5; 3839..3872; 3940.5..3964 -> 6.0 angstrom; 155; 153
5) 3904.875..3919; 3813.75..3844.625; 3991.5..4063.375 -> -1.3 angstrom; 123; 208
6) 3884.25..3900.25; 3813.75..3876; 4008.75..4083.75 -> 0.5 angstrom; 140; 207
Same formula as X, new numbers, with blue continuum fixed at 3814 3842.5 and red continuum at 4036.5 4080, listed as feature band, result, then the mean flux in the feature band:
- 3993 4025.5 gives -0.12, 209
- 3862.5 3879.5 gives -0.15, 156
